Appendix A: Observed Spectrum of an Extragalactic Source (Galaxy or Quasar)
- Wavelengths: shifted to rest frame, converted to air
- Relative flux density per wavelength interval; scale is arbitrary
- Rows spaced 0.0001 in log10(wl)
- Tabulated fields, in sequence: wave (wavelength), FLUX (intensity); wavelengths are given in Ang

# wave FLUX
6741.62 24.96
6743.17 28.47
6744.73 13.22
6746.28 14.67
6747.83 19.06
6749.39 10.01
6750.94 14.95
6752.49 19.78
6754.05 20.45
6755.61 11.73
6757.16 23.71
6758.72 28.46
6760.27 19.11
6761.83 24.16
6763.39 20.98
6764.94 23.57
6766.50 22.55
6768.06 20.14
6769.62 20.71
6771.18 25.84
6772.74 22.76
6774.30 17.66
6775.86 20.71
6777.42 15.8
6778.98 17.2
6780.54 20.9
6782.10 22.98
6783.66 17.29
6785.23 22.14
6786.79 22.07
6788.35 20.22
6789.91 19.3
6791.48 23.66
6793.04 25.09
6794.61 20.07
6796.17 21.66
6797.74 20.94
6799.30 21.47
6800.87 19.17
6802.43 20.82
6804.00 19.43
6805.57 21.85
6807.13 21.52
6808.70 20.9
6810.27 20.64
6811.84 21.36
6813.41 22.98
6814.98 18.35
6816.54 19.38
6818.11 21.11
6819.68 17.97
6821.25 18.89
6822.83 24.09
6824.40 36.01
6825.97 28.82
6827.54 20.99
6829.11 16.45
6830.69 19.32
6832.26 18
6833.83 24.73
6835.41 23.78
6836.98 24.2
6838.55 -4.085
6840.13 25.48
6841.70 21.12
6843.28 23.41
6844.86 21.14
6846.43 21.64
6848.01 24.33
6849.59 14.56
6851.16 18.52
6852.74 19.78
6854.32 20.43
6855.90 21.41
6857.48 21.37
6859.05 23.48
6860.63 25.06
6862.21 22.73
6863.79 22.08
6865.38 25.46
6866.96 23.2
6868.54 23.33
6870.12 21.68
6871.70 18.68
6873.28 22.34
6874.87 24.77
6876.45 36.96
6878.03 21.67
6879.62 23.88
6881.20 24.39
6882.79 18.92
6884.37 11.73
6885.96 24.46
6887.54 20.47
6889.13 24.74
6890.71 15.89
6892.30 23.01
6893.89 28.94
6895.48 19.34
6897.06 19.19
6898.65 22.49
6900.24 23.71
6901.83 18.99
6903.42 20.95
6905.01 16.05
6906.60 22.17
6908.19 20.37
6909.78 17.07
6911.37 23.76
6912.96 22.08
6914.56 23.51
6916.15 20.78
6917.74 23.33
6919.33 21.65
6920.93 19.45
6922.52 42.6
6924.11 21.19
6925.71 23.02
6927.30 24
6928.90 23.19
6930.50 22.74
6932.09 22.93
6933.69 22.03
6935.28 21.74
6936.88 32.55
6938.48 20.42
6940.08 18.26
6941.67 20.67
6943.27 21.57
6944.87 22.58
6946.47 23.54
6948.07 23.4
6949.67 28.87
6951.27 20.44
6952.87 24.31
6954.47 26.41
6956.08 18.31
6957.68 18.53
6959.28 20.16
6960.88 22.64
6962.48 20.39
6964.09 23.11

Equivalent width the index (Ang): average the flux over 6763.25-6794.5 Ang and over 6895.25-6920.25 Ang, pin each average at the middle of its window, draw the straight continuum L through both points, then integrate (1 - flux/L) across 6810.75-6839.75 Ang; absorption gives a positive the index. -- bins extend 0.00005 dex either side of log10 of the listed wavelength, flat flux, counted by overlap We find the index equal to 0.4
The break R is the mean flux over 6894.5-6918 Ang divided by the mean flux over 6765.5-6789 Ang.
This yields 1.0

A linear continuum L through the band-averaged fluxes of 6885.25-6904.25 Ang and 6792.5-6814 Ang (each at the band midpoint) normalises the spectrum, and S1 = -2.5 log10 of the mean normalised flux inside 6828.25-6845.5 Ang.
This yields 0.11 mag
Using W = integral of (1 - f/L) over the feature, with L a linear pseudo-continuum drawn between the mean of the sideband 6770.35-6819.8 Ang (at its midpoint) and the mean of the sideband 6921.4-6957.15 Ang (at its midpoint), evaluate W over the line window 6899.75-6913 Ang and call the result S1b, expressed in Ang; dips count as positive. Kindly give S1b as 1.5 Ang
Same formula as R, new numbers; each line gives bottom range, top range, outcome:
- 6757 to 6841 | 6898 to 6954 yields 1.08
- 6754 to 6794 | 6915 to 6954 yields 1.12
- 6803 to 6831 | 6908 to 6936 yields 1.07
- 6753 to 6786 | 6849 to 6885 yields 1.06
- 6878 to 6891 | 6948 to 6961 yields 1.08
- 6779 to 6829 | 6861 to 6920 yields 1.02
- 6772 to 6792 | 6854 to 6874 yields 1.11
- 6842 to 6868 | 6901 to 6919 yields 0.96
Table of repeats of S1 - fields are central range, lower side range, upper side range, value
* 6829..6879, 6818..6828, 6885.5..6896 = 0.09 mag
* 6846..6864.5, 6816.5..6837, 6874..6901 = 0.06 mag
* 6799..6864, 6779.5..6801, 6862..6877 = 0.08 mag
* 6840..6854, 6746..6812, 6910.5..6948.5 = 0.04 mag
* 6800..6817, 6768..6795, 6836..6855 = -0.02 mag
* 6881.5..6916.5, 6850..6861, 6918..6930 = 0.13 mag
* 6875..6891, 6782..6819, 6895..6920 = -0.08 mag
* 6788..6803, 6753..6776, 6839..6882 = 0.03 mag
